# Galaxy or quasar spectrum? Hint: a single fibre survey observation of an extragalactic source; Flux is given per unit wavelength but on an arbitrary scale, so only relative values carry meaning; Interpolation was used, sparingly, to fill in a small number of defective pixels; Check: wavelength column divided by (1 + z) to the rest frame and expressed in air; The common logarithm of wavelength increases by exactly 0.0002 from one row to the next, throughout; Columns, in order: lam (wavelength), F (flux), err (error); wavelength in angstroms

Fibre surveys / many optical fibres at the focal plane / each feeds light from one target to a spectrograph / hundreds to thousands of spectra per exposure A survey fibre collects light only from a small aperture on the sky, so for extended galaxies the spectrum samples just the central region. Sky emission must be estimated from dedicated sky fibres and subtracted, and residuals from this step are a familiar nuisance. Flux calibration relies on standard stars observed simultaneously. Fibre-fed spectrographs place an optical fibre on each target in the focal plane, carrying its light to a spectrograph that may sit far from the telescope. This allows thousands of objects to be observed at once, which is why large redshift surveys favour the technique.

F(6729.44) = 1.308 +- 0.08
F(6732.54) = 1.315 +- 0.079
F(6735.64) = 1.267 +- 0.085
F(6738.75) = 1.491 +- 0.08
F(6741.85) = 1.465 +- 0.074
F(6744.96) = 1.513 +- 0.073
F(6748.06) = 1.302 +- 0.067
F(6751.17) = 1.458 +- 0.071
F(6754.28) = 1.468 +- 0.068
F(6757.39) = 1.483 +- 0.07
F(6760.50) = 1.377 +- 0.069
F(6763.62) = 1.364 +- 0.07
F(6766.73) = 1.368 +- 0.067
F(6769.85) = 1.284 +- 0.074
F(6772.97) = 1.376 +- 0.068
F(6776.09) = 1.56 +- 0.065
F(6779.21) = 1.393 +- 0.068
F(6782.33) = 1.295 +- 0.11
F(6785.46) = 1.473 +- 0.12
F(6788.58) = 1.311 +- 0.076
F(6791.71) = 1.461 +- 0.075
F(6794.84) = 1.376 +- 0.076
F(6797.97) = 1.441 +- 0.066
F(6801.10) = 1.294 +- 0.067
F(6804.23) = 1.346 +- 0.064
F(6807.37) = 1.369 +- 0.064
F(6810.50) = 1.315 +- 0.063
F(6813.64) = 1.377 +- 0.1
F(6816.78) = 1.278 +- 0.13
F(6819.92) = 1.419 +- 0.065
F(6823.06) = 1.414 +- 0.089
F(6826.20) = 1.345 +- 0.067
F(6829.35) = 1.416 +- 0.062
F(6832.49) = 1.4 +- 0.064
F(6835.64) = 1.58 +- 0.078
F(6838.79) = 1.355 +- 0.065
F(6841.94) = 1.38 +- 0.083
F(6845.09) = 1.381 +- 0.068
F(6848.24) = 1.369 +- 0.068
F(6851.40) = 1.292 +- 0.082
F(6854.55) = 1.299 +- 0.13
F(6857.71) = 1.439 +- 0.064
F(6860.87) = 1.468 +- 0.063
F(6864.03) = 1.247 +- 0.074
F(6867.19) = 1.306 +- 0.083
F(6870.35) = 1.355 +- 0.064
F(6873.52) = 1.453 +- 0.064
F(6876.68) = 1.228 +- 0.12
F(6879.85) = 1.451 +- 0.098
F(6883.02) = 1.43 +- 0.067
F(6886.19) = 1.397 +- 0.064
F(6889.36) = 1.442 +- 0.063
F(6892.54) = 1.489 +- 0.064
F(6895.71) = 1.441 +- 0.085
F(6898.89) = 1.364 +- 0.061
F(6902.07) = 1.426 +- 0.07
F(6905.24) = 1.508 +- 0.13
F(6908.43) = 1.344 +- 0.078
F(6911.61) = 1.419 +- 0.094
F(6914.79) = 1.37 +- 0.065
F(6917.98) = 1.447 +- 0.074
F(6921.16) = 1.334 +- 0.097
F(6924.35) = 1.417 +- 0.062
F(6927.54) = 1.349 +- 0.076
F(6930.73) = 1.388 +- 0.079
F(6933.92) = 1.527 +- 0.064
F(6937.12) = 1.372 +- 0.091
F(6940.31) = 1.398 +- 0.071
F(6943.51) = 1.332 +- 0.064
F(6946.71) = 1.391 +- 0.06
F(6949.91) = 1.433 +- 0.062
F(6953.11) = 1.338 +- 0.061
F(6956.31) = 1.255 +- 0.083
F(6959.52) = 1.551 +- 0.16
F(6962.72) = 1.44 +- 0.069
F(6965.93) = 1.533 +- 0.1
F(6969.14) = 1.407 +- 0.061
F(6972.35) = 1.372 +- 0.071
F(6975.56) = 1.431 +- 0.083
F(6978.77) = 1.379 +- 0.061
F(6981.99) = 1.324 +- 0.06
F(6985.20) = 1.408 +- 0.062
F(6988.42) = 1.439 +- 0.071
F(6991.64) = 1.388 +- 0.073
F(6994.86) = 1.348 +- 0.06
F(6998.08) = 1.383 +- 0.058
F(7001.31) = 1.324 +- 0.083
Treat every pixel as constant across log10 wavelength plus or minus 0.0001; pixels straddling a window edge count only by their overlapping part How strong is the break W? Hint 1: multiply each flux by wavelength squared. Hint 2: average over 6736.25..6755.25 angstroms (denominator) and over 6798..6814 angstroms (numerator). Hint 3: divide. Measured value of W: 0.95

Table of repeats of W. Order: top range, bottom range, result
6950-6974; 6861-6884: 1.07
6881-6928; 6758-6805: 1.06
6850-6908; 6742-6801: 1.02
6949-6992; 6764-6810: 1.08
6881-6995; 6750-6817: 1.06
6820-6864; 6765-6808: 1.02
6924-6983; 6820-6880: 1.05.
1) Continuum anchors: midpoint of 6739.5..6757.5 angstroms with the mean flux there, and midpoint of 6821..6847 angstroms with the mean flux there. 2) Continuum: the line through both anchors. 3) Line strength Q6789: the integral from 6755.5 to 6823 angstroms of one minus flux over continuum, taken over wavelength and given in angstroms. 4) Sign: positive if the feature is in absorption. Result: 2.31 angstroms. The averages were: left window 1.45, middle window 1.38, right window 1.41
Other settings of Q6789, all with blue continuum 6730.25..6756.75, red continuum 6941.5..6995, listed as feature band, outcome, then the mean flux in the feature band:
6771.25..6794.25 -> 0.00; 1.41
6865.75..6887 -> 0.45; 1.37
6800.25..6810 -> 0.48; 1.34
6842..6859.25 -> 0.58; 1.36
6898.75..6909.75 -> -0.12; 1.42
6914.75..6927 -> 0.09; 1.39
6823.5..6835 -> 0.00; 1.41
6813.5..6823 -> 0.28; 1.36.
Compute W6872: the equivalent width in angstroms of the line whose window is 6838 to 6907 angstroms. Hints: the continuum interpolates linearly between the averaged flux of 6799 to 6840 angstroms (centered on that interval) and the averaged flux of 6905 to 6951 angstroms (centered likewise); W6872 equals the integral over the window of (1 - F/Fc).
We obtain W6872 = 0.03 angstroms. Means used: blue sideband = 1.38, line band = 1.39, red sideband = 1.4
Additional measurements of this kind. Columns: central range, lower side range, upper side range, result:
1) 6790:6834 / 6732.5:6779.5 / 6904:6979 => 1.0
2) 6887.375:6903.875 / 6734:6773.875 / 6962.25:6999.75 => -0.4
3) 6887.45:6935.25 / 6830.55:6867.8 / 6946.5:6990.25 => -0.8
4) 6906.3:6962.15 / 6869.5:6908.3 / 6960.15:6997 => 0.7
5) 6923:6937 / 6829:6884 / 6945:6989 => -0.2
